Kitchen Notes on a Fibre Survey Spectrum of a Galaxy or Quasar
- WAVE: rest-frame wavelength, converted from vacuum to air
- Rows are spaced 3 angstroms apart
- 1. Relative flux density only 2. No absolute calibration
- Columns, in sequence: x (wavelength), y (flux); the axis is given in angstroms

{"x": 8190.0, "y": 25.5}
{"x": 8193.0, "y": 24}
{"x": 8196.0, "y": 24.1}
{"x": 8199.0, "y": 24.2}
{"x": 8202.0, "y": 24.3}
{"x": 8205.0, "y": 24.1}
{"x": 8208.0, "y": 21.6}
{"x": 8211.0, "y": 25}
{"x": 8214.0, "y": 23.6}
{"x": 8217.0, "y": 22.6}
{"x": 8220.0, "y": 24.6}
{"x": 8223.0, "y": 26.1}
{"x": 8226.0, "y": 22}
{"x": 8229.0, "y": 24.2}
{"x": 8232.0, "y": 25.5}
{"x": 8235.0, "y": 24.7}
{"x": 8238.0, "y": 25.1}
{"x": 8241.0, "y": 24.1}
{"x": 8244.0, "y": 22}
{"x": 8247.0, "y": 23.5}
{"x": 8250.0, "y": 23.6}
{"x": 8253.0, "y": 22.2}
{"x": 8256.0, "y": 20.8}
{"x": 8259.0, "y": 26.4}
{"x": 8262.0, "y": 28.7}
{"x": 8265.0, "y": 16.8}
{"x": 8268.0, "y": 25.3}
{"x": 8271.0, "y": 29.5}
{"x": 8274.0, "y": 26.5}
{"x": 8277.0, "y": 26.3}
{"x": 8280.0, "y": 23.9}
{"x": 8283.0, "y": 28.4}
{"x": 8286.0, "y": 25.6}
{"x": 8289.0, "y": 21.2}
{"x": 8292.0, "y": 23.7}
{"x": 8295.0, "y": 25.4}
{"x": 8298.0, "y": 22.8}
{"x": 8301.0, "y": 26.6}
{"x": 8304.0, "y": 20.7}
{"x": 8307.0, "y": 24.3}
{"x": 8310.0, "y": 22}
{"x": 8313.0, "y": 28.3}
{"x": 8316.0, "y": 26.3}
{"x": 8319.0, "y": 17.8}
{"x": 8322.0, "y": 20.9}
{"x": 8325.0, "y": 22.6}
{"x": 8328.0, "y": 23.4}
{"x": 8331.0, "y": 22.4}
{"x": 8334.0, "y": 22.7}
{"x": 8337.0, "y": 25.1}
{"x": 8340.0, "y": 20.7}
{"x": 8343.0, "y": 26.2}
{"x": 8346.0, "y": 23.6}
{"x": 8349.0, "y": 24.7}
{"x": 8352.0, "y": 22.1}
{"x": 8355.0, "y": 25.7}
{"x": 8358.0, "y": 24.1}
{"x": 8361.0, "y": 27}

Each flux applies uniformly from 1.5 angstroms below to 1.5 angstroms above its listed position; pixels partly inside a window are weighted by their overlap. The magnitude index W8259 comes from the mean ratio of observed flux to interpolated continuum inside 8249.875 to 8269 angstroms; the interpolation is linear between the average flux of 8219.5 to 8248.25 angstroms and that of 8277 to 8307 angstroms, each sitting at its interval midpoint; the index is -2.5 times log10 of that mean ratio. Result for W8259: 0.04 mag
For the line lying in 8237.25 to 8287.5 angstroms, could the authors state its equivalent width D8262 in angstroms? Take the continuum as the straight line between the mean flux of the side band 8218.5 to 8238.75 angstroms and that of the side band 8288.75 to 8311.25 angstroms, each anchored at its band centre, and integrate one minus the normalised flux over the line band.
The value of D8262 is -1.2 angstroms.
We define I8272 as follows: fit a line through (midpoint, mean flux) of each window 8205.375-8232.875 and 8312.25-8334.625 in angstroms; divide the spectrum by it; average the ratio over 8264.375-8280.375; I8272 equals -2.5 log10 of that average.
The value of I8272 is -0.08 mag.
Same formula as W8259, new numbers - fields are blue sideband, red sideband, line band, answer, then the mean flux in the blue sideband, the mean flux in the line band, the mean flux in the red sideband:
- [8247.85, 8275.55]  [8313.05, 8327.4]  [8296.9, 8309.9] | -0.01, 24.4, 23.5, 22.6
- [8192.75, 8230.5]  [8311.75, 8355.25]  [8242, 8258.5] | 0.05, 23.9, 22.7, 23.4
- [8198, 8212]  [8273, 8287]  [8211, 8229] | 0.02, 23.8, 23.9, 26.1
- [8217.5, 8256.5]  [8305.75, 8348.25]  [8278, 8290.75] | -0.06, 23.8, 24.8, 23.3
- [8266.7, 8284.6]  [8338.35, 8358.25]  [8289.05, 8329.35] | 0.09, 26.7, 23.4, 23.9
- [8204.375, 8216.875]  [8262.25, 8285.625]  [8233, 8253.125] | 0.03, 23.4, 23.7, 25.4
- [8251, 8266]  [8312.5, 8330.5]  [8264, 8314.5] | -0.07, 23.2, 24.6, 22.9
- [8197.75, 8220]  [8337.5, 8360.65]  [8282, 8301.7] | -0.03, 23.7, 24.7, 24.1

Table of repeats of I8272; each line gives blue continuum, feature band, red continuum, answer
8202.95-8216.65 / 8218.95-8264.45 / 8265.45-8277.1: 0.03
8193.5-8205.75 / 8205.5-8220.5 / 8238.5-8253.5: 0.02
